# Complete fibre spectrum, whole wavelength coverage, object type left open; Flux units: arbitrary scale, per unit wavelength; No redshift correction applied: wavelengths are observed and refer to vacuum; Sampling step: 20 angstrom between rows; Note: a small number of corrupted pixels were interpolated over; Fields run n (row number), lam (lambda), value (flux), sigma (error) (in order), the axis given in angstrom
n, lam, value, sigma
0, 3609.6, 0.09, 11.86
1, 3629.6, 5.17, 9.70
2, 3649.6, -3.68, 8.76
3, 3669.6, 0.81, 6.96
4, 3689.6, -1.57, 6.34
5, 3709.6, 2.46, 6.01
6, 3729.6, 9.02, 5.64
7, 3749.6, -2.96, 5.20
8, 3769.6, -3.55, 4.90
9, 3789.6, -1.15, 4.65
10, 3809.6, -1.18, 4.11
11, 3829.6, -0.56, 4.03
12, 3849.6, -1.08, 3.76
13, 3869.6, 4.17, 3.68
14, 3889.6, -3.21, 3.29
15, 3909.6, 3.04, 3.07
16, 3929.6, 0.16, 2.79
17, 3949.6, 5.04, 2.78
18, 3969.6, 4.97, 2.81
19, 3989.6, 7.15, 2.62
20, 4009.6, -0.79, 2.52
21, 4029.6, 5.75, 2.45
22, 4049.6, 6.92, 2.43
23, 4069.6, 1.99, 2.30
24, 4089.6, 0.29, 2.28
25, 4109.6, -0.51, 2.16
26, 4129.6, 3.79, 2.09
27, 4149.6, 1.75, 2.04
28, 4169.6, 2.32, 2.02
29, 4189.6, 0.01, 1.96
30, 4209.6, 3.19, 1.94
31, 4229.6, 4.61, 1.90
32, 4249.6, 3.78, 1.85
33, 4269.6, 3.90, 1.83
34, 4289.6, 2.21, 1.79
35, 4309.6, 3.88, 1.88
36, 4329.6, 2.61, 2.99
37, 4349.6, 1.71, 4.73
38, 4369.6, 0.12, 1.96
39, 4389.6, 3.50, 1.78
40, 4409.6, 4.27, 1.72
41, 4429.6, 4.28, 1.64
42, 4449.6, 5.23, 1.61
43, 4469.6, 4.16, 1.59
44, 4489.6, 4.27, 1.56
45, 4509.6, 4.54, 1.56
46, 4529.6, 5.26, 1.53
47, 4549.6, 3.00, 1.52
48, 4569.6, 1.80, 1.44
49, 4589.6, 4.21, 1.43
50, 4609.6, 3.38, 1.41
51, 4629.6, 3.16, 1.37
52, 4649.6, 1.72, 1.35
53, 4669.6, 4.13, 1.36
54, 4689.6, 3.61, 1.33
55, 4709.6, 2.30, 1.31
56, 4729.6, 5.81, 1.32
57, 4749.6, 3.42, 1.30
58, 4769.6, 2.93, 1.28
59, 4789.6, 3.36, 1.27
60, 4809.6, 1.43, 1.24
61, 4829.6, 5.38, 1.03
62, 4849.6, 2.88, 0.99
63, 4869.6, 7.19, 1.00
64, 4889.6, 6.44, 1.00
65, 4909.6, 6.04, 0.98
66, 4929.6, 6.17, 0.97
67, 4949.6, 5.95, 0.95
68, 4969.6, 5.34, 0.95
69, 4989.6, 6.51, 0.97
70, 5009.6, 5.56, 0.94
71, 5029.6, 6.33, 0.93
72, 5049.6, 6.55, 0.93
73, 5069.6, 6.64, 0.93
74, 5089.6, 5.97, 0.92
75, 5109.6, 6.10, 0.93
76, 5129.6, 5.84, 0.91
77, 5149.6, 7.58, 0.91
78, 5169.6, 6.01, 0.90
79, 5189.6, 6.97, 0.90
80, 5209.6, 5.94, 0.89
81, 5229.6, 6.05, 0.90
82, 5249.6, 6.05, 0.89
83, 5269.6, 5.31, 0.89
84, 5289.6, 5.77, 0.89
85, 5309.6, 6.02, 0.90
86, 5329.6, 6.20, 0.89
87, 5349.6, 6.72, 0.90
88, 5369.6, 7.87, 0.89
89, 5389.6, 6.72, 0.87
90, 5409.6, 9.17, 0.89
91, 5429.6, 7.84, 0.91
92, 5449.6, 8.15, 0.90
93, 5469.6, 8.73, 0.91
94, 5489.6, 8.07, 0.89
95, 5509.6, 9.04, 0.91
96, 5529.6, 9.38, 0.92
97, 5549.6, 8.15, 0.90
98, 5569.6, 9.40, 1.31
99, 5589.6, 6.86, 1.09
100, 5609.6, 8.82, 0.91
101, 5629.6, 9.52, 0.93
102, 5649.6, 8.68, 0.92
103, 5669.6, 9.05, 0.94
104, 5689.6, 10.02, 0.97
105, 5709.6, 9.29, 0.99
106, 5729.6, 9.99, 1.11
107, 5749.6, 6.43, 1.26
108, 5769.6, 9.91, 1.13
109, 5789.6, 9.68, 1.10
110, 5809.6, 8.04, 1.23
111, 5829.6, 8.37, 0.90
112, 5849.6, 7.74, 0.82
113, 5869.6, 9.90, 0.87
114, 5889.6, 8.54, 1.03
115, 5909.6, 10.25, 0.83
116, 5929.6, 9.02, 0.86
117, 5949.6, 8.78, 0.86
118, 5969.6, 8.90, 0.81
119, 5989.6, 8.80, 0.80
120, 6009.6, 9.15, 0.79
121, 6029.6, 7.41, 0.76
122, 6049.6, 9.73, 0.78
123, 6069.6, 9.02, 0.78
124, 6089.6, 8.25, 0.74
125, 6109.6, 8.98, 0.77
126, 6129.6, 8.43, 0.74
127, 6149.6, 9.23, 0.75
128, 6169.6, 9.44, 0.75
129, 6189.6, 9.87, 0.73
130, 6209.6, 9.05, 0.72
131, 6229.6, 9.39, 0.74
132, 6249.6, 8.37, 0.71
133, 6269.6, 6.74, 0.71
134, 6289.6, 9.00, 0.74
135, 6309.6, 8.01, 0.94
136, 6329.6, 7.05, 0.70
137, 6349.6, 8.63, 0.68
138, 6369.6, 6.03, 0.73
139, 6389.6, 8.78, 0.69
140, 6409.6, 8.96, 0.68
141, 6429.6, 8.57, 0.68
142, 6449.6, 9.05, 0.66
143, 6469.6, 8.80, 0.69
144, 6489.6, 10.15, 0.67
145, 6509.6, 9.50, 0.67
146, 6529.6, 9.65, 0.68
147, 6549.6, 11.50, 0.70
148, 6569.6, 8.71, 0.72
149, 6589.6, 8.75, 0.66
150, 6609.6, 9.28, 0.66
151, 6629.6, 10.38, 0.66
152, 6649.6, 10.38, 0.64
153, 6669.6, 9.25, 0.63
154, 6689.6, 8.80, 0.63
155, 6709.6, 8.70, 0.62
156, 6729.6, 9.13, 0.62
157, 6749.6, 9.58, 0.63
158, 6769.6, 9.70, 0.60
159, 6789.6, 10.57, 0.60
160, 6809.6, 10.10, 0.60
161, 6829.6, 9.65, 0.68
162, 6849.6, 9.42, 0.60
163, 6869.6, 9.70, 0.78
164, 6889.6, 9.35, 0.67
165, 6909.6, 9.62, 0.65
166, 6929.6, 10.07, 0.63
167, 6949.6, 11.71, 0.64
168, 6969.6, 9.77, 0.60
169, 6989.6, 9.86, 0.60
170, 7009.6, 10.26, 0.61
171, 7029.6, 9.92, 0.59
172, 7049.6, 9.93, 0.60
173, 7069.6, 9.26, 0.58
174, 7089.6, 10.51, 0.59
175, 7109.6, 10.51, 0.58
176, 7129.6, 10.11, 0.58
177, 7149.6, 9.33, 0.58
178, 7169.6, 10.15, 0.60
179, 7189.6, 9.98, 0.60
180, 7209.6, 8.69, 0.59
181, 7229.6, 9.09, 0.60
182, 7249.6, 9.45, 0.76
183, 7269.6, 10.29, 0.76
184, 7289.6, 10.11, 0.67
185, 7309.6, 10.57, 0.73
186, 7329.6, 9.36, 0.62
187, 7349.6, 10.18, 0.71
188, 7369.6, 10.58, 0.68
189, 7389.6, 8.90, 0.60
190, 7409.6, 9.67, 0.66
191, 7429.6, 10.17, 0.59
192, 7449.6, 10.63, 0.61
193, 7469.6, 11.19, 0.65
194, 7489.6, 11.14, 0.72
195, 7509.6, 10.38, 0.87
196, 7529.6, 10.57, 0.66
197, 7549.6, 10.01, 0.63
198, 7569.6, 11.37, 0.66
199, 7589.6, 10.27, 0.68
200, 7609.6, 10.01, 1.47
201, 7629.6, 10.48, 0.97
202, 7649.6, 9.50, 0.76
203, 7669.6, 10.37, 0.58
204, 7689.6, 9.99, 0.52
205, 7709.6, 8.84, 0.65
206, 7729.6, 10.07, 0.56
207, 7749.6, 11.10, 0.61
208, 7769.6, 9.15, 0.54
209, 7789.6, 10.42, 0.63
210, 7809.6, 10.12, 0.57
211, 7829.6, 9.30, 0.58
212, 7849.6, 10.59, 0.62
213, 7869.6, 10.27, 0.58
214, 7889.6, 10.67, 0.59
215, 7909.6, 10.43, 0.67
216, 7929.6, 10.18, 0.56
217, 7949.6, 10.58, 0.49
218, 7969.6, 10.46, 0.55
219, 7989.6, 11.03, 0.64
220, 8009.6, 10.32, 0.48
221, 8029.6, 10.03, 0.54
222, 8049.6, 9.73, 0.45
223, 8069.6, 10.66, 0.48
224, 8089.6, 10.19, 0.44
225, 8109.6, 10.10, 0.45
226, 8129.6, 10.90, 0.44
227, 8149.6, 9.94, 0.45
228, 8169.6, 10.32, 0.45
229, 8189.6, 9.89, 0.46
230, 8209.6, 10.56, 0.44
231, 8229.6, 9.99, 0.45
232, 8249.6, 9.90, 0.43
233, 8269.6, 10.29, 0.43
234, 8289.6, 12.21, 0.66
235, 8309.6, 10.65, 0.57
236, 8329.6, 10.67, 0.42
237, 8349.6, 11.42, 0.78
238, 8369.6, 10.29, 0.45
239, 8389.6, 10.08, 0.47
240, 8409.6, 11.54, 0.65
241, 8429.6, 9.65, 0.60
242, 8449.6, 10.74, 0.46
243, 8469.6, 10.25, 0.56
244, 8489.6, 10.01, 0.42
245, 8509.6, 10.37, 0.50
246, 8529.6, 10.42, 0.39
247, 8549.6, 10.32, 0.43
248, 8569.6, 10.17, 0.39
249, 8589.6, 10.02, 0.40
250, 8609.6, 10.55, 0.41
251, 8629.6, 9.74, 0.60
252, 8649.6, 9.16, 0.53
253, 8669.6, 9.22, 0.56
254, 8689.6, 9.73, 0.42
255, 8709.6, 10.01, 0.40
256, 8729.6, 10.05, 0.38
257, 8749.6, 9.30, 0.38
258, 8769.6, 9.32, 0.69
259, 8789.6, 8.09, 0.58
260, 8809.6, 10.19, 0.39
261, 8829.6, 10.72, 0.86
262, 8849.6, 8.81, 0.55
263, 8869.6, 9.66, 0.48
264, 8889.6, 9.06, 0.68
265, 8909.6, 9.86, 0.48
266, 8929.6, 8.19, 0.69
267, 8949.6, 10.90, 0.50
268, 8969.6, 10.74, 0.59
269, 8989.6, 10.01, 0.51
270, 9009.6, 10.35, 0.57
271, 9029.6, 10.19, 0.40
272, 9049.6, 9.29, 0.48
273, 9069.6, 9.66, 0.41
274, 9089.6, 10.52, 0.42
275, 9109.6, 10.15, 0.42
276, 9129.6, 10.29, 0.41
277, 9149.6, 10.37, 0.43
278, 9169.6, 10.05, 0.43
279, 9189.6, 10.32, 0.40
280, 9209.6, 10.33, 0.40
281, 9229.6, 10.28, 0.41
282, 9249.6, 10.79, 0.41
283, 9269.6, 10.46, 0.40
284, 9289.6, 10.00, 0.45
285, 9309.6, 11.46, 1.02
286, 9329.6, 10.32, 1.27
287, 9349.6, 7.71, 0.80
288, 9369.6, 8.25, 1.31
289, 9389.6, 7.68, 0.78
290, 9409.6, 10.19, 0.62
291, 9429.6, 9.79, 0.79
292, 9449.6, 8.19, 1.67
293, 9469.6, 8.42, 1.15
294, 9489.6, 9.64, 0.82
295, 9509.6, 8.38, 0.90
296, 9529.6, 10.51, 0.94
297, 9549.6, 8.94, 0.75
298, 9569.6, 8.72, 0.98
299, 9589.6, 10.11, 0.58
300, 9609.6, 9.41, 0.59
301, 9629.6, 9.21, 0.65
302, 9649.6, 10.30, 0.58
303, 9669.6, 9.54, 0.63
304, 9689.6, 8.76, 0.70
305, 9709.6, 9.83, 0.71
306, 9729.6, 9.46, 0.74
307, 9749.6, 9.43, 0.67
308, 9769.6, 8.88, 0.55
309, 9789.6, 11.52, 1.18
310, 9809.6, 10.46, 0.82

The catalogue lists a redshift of 0.222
